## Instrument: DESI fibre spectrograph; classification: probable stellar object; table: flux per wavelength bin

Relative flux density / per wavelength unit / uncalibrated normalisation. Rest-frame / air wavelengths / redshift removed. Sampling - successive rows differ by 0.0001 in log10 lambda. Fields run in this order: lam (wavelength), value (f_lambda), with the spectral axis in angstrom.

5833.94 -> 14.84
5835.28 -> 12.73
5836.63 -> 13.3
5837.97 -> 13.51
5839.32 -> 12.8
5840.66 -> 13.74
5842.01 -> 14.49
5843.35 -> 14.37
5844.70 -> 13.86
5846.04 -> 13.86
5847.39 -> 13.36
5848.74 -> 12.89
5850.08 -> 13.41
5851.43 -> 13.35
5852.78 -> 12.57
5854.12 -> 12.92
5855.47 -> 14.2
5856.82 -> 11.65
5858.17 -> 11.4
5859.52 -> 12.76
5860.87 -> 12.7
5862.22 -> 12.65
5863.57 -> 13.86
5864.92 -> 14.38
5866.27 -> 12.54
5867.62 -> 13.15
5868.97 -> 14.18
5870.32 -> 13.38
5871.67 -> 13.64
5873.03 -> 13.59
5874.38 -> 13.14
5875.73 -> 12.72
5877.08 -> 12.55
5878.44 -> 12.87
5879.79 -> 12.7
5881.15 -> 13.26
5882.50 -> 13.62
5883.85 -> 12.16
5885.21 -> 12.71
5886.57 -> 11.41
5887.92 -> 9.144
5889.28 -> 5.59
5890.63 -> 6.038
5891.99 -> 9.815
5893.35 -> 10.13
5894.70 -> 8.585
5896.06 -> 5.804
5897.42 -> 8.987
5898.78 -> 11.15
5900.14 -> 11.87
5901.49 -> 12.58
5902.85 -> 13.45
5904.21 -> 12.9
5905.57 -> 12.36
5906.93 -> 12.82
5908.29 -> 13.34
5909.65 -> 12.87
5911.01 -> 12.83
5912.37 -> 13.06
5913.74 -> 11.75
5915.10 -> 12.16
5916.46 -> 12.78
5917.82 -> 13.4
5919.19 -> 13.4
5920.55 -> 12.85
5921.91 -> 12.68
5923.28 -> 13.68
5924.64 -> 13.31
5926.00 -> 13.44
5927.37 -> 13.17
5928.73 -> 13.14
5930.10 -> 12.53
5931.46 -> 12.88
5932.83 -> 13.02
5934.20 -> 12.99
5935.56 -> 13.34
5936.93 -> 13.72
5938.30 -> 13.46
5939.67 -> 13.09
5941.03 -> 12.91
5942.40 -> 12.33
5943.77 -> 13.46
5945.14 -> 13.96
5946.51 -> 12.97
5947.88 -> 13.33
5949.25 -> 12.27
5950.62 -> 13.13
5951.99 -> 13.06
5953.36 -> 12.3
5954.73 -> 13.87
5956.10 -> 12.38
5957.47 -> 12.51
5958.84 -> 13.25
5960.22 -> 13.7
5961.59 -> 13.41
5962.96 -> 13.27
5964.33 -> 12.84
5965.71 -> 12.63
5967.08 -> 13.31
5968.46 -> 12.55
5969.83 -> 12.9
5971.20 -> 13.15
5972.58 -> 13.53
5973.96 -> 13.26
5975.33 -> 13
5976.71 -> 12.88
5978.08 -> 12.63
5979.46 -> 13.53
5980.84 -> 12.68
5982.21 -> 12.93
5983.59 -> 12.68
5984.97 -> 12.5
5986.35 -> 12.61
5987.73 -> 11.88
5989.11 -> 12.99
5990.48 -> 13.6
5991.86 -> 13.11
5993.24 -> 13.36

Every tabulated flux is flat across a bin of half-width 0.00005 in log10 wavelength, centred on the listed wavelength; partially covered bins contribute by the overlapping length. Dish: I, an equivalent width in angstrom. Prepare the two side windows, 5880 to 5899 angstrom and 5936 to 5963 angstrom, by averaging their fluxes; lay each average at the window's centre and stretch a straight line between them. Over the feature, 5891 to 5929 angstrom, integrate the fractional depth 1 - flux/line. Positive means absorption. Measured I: -3.4 angstrom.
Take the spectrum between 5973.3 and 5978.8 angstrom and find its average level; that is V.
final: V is 13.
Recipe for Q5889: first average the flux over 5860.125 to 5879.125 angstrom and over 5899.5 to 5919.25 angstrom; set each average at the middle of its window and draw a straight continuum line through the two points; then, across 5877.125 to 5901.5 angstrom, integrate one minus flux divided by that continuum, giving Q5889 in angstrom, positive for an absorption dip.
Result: 4.77 angstrom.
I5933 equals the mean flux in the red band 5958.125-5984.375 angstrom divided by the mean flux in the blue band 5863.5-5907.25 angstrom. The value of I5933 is 1.12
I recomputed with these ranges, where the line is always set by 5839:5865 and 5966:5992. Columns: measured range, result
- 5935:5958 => -0.1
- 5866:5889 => 1.0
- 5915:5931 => 0.0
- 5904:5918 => 0.4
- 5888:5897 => 3.7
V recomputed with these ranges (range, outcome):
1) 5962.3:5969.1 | 12.9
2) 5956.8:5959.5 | 12.9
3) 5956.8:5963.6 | 13.2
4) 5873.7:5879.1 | 12.8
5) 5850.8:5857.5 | 12.9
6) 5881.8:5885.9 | 12.8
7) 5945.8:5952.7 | 13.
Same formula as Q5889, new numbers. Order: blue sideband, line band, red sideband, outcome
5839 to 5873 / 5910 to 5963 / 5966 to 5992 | 0.0 angstrom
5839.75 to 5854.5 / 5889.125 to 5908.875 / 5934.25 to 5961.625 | 4.2 angstrom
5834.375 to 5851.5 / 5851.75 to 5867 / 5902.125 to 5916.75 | 0.5 angstrom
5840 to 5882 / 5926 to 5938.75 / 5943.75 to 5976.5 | 0.0 angstrom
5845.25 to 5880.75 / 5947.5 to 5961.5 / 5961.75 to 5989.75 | -0.1 angstrom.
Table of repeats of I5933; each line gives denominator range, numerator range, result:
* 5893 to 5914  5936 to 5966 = 1.13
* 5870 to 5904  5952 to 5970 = 1.16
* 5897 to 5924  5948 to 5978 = 1.03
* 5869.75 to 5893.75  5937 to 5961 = 1.13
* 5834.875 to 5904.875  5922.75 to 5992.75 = 1.06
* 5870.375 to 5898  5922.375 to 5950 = 1.20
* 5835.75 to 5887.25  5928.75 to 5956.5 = 0.99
